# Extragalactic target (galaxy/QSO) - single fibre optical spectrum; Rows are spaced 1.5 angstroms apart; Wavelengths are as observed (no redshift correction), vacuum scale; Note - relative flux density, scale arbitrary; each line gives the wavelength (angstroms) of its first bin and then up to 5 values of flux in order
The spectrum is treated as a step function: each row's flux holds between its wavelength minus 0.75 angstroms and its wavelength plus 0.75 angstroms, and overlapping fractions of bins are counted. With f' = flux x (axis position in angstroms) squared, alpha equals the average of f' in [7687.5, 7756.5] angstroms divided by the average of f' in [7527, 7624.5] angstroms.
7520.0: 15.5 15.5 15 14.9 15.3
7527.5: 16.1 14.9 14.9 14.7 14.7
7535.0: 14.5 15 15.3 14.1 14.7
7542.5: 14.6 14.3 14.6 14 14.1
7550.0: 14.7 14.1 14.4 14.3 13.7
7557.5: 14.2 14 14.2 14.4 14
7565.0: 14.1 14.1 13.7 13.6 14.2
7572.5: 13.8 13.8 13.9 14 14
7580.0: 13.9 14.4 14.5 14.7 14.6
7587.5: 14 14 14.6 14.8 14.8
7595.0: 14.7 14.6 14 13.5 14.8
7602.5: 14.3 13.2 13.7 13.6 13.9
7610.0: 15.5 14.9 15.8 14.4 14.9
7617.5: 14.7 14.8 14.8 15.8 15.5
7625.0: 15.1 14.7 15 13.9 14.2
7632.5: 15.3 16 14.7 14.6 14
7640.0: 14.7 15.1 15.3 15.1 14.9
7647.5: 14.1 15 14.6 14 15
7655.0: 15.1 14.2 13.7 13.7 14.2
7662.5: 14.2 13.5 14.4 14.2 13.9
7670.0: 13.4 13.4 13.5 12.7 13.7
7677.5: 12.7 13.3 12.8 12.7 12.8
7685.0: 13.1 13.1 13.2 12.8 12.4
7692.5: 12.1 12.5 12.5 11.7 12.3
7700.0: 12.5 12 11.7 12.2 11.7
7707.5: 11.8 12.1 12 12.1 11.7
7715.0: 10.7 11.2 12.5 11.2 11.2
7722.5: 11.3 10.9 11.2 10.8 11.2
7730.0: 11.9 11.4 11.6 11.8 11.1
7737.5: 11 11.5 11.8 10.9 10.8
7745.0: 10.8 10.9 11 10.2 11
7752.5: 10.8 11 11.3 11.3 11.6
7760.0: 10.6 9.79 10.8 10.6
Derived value 0.83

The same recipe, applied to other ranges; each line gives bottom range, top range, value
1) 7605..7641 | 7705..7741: 0.80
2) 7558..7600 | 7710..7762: 0.82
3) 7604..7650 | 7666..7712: 0.87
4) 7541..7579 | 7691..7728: 0.87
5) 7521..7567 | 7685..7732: 0.85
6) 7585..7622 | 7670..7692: 0.92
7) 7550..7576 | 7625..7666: 1.06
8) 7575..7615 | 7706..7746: 0.82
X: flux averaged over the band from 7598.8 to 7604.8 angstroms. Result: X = 14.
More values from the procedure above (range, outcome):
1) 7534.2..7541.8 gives 14.7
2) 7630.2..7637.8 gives 14.9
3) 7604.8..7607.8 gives 13.7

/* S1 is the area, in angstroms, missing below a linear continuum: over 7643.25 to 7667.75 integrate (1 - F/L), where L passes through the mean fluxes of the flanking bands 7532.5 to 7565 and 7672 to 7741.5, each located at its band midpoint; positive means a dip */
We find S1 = -3.04 angstroms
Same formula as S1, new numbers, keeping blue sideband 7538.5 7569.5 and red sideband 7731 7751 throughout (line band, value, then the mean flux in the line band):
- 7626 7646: -3.1 angstroms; 14.8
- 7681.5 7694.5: -0.8 angstroms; 12.8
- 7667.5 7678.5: -1.0 angstroms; 13.3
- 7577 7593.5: -0.8 angstroms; 14.4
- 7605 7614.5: -0.9 angstroms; 14.6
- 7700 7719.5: -0.3 angstroms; 11.8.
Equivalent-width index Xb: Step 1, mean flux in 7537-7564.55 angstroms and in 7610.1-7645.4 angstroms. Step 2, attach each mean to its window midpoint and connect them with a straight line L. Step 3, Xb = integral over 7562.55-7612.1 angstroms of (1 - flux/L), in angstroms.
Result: 1.4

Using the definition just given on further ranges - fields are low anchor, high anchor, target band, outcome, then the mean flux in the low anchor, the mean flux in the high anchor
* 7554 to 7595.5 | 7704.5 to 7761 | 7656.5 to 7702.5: -3.1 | 14.2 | 11.3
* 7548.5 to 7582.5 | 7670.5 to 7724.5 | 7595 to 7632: -3.2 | 14.1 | 12.3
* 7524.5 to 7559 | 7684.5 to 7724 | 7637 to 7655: -2.5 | 14.6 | 12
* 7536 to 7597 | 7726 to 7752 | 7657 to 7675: -1.8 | 14.3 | 11.2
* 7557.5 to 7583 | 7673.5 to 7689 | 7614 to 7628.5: -1.5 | 14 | 13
